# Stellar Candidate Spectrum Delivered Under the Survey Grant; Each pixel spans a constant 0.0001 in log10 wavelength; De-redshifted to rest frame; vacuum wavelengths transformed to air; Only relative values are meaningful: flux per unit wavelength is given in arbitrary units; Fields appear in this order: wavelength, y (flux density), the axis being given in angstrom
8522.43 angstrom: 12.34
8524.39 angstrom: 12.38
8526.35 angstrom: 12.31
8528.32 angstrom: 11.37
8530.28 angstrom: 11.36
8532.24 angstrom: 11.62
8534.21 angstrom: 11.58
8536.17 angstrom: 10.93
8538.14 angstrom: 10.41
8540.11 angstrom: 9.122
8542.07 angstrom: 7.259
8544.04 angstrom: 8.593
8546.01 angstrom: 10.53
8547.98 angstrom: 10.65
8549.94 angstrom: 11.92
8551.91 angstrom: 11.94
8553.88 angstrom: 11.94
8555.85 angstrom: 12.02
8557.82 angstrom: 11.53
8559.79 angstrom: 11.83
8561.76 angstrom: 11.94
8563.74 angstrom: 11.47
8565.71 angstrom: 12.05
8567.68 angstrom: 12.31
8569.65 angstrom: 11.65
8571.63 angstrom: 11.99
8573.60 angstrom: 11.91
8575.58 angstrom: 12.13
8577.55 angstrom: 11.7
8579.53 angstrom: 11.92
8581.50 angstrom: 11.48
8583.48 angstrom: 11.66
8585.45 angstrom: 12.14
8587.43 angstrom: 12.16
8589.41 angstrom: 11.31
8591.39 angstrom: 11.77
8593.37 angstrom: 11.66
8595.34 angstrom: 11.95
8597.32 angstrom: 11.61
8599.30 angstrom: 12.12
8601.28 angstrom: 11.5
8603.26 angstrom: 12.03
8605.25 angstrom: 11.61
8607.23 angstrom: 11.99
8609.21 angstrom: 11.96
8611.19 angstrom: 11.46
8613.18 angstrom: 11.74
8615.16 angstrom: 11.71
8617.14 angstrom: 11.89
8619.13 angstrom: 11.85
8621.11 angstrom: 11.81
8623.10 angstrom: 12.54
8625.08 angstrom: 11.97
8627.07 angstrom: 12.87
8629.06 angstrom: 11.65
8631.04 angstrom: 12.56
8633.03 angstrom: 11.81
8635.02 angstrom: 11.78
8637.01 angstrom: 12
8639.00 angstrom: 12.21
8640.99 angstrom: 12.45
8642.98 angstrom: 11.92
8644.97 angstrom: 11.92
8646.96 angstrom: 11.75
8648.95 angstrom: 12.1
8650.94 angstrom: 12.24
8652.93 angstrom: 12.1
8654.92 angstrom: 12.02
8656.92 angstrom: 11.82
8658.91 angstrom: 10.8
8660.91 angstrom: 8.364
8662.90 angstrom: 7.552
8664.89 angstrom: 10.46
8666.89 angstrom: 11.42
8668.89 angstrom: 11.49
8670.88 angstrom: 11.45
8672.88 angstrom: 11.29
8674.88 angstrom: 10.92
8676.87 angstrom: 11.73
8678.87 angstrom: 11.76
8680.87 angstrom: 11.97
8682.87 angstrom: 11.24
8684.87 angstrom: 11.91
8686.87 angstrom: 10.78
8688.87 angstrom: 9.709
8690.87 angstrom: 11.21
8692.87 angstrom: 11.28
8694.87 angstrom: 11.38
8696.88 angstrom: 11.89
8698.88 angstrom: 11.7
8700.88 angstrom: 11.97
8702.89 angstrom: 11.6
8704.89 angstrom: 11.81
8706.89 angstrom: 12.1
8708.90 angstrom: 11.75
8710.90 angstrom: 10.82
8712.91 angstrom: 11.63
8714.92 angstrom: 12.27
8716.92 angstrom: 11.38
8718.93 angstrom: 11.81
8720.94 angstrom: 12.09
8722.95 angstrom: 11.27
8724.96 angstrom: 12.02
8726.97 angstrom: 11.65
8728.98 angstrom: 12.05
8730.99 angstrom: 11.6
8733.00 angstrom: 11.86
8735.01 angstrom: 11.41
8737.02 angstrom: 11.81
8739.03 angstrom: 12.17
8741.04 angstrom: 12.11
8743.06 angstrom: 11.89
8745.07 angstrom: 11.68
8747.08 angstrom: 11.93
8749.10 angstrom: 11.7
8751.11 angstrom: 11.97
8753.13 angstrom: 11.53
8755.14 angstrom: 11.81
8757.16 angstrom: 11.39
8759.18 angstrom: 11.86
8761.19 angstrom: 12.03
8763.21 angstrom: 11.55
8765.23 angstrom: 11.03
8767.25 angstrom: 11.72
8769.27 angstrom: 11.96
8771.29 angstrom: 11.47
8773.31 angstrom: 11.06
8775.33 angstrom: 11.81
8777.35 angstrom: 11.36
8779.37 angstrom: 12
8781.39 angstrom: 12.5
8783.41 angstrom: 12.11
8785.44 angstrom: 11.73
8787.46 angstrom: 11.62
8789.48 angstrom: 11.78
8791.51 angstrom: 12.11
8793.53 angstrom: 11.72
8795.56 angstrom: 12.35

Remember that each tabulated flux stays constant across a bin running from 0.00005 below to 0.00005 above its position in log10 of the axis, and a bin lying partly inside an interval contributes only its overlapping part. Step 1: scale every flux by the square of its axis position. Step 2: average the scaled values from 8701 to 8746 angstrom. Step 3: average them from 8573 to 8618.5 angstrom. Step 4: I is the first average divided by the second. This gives 1.0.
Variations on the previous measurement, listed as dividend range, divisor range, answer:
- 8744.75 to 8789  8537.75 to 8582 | 1.09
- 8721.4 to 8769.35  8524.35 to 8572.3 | 1.10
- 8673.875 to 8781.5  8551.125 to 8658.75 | 1.01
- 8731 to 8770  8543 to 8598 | 1.05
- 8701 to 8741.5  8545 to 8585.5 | 1.04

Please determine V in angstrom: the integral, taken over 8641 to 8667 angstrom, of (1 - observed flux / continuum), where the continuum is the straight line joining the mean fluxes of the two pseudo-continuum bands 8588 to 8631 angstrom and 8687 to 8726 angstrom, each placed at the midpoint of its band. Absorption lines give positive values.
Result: 1.3 angstrom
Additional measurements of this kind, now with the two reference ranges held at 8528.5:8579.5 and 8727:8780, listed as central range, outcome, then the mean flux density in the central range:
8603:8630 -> -1.3 angstrom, 11.9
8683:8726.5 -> 0.2 angstrom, 11.5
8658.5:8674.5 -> 1.6 angstrom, 10.4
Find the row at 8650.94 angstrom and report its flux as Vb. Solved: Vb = 12.24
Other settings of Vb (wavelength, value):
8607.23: 11.99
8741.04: 12.11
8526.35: 12.31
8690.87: 11.21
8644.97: 11.92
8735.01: 11.41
